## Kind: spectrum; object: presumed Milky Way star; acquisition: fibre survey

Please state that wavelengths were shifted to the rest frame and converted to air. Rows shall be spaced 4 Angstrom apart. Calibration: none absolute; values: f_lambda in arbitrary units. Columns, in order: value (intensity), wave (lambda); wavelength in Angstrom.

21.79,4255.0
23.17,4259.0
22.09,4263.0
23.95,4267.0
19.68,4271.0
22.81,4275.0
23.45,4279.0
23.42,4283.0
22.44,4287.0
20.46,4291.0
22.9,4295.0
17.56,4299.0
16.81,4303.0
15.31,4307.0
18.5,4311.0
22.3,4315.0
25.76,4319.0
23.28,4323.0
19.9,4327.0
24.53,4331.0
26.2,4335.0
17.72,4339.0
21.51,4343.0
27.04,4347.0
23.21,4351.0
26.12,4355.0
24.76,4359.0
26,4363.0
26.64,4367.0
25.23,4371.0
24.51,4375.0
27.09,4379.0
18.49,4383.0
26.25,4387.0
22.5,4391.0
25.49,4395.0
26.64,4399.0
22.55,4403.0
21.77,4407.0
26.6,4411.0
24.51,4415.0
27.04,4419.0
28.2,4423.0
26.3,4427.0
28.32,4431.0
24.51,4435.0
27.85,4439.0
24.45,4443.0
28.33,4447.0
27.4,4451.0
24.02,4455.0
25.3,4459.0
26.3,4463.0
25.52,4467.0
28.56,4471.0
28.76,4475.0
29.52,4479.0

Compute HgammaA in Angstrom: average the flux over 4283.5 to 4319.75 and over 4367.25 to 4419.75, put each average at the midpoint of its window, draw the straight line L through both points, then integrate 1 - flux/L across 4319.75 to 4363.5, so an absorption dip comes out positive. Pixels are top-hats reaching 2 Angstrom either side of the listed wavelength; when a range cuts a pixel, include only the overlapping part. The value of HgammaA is -3.1 Angstrom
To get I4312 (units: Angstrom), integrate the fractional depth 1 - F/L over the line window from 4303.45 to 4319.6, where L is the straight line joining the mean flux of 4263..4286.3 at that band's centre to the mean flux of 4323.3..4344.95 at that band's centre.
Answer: 1.89 Angstrom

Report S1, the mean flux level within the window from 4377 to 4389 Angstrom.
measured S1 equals 23.9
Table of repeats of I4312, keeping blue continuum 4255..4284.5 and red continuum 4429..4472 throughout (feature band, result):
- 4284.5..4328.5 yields 5.35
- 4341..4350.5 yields 0.03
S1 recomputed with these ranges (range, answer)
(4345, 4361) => 25.3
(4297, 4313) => 17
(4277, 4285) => 23.4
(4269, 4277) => 21.2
